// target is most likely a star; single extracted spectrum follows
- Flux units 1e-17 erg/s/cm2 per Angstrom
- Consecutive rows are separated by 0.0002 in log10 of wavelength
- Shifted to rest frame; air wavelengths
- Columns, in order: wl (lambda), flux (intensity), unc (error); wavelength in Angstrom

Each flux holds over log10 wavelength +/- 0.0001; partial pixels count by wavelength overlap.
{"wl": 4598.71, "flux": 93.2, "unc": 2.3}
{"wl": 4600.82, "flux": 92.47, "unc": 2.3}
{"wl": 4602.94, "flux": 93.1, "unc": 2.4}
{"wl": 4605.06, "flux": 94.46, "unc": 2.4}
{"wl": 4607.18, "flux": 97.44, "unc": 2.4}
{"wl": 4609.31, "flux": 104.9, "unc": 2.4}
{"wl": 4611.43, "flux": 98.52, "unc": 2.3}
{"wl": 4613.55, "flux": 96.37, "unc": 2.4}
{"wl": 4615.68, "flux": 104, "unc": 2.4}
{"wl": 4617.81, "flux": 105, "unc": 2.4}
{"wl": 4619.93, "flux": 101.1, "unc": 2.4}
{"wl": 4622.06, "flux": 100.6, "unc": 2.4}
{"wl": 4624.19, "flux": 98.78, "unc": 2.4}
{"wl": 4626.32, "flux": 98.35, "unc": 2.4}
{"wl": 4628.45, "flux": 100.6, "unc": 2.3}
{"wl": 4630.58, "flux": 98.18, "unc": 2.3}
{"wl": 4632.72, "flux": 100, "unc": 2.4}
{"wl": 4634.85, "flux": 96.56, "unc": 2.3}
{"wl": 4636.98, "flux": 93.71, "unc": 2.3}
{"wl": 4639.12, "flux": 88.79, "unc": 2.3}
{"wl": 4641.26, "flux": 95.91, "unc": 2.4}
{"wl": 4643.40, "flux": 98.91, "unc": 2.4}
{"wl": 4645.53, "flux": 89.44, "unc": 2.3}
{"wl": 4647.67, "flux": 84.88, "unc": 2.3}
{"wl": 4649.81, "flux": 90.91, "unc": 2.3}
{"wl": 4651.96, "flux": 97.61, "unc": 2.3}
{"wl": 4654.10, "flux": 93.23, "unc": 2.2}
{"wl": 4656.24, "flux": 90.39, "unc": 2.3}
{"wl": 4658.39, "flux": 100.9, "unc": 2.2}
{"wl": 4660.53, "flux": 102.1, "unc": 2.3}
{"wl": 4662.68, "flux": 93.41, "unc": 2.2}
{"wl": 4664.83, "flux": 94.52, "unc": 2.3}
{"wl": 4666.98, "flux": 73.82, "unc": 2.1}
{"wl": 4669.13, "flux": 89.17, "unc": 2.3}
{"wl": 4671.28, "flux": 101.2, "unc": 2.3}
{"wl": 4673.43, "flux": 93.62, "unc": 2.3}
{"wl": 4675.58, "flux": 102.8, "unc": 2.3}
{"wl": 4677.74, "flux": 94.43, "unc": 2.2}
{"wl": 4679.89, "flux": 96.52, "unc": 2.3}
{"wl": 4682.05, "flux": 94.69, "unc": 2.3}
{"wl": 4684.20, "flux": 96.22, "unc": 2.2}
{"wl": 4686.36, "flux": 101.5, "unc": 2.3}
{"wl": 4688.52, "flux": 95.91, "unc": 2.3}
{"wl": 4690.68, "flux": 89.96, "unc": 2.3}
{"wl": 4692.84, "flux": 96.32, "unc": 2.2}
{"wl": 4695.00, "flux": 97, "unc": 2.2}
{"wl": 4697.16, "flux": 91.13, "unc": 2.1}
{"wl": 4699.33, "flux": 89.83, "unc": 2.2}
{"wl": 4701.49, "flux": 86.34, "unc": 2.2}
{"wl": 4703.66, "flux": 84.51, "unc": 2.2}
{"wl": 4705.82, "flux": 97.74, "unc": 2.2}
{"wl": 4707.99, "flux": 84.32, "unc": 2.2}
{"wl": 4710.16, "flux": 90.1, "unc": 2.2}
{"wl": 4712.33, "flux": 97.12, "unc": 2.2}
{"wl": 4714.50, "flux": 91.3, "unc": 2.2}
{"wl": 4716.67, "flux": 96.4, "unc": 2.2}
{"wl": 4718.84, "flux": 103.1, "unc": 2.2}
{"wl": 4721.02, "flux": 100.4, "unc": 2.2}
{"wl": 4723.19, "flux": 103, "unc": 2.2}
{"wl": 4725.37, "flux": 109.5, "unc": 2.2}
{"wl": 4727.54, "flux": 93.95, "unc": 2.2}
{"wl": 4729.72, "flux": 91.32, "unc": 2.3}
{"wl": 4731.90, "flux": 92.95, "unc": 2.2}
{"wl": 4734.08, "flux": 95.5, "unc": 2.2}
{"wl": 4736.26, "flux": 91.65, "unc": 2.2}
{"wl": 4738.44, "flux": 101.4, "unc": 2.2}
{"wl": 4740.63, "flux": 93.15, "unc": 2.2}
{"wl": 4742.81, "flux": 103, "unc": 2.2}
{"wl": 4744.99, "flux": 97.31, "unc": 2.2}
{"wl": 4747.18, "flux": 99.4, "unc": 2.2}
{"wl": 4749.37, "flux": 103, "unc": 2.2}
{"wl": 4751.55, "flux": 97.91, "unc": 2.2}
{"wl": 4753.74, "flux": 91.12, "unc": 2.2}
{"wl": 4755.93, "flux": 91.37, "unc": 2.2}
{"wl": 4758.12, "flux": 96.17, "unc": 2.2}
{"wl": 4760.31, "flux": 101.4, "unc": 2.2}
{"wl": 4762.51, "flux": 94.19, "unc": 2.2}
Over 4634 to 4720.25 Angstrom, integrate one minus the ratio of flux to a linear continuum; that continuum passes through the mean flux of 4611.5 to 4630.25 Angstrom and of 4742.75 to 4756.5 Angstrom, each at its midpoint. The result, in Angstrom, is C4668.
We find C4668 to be 4.7 Angstrom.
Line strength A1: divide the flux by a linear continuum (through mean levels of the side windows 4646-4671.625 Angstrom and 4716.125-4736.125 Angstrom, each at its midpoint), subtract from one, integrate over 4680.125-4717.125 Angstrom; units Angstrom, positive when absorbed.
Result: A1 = 1.1 Angstrom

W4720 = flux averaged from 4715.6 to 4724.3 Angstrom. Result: 101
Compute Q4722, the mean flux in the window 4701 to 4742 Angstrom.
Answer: 95.1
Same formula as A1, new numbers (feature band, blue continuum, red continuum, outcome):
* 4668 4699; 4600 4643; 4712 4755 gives 0.7 Angstrom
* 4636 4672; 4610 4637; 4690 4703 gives 1.3 Angstrom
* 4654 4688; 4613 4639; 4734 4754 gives 1.2 Angstrom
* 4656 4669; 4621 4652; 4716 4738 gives 0.5 Angstrom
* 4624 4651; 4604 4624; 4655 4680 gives 0.8 Angstrom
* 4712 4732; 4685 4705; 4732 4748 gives -0.6 Angstrom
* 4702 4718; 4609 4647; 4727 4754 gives 0.9 Angstrom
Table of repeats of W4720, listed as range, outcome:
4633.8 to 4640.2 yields 93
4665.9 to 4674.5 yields 89.5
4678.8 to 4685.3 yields 95.9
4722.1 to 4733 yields 98.2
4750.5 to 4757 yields 93.4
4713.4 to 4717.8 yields 94.1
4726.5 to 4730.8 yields 92.6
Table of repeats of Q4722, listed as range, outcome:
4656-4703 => 94.1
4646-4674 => 92.6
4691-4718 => 91.9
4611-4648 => 97.4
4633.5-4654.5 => 93.1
